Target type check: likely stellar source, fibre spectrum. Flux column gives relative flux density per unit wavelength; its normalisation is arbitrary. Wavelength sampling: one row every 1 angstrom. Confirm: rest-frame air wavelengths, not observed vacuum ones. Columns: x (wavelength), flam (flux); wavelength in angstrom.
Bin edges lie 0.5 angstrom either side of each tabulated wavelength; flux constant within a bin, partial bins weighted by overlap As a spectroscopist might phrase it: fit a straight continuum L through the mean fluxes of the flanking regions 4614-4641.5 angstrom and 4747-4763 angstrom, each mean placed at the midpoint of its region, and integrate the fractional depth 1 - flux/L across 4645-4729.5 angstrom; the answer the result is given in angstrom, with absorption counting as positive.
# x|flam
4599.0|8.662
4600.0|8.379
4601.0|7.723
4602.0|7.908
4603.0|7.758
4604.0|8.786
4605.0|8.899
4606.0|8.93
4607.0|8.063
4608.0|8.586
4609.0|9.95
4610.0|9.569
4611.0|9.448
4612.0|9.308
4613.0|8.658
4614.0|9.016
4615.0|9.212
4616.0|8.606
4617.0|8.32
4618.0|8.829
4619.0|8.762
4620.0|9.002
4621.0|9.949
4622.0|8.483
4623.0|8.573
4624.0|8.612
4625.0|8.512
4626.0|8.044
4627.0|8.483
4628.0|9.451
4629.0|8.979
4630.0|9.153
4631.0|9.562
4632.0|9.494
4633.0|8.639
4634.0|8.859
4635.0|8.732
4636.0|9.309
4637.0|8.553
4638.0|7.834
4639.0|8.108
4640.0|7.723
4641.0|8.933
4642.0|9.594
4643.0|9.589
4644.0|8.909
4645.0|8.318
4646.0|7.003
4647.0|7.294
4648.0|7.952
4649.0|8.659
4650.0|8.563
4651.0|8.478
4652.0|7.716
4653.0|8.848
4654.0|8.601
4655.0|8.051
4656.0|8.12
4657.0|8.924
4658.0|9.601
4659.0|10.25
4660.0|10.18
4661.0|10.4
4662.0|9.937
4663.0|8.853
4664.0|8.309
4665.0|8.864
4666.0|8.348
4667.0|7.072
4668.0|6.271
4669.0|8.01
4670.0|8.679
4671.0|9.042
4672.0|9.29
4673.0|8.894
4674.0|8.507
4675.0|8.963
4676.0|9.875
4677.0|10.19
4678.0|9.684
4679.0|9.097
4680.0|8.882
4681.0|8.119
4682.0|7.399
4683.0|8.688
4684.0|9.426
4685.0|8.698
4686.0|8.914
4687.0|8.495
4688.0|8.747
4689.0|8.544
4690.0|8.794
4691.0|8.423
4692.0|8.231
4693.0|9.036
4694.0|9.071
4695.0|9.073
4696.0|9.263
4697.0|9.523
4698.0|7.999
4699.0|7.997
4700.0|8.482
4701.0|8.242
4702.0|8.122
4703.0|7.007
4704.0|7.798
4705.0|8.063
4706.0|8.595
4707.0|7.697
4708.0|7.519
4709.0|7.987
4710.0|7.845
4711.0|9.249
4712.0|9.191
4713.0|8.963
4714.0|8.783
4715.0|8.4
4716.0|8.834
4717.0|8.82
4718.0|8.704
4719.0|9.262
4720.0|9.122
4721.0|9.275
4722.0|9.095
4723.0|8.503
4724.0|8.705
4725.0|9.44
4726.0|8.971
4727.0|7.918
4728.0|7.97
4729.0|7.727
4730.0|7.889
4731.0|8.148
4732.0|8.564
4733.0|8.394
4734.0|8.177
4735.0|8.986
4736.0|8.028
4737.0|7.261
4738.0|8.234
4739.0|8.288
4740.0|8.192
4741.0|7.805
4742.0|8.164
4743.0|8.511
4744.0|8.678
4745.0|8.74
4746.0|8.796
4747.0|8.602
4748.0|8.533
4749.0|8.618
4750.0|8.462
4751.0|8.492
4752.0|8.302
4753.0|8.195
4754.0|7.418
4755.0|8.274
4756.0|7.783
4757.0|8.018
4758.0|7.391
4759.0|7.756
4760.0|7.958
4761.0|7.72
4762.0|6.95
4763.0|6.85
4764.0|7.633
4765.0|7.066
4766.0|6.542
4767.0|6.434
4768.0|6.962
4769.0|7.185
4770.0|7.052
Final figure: -2.24 angstrom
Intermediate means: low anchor 8.77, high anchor 7.97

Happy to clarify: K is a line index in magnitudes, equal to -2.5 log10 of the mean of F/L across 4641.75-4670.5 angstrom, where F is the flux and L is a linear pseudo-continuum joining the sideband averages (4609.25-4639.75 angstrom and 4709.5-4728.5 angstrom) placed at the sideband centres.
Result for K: 0.03 mag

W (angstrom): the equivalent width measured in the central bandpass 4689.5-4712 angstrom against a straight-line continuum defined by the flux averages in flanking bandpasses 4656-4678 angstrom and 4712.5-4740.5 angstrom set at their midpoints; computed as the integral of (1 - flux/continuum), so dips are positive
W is 0.87 angstrom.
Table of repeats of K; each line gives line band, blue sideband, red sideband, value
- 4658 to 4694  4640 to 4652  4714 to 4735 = -0.04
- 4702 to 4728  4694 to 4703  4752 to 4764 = -0.03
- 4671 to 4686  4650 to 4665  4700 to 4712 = -0.05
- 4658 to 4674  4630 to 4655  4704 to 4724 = -0.03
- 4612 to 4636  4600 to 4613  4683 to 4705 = -0.02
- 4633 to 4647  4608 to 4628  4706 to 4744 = 0.04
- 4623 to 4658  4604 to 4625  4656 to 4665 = 0.08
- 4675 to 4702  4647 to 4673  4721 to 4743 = -0.03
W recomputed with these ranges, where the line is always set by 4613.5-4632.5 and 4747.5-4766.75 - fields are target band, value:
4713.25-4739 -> -1.6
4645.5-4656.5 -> 0.7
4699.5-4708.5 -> 0.3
